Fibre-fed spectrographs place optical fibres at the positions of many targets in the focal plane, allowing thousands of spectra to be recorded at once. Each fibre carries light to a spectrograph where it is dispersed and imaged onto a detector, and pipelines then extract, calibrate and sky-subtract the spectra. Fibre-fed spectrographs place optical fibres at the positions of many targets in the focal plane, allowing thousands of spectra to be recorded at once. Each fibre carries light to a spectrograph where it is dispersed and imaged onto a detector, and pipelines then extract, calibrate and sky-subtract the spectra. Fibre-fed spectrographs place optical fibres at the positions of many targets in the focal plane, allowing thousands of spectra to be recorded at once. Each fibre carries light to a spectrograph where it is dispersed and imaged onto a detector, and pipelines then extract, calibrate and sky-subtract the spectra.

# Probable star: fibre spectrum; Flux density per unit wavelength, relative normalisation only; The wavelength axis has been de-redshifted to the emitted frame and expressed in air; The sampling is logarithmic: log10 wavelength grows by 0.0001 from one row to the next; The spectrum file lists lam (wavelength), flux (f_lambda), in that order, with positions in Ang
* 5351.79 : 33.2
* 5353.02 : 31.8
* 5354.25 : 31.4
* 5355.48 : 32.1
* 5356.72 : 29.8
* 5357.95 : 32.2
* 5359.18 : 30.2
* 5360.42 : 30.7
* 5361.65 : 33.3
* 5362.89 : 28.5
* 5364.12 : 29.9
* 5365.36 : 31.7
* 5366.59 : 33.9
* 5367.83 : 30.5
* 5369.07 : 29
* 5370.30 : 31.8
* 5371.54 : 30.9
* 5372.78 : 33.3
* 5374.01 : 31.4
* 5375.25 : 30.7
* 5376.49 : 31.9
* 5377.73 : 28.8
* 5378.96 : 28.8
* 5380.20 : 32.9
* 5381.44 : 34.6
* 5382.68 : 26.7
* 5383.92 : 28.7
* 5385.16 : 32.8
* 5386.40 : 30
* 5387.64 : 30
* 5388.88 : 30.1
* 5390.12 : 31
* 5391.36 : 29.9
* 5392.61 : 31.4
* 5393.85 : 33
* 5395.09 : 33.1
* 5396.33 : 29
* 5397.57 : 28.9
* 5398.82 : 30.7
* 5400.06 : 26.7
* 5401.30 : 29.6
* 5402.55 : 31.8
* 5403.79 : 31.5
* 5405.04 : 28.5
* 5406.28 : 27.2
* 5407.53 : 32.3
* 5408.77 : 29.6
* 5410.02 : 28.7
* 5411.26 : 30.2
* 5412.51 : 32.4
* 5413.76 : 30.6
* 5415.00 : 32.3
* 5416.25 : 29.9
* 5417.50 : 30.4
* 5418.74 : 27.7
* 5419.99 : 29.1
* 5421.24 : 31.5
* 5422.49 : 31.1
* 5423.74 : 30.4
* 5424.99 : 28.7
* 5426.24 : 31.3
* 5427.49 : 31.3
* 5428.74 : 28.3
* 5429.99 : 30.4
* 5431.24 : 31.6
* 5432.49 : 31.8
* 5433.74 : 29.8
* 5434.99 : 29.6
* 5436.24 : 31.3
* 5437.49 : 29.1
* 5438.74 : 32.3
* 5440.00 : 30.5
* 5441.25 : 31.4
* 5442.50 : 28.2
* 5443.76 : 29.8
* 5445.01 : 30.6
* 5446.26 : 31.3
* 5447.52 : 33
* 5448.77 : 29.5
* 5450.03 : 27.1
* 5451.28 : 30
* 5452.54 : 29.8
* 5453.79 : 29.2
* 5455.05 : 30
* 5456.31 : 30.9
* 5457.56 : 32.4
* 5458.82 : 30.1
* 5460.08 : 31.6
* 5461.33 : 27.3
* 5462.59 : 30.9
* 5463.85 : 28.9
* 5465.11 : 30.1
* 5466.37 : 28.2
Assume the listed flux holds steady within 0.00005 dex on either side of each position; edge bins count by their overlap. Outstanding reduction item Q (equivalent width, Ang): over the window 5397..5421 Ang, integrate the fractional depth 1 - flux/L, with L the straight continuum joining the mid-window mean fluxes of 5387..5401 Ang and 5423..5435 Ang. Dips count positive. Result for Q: 0.3 Ang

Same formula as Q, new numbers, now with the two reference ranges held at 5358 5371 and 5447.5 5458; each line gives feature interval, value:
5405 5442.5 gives 0.0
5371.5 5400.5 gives 0.1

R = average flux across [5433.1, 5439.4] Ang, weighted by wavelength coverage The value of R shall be 30.4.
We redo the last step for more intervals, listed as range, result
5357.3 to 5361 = 31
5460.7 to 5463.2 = 29.2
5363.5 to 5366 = 30.9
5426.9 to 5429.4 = 29.8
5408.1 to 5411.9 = 29.6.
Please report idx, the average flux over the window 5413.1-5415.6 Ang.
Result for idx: 31.5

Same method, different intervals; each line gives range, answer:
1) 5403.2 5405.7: 29.9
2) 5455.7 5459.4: 31.2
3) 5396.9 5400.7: 28.8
